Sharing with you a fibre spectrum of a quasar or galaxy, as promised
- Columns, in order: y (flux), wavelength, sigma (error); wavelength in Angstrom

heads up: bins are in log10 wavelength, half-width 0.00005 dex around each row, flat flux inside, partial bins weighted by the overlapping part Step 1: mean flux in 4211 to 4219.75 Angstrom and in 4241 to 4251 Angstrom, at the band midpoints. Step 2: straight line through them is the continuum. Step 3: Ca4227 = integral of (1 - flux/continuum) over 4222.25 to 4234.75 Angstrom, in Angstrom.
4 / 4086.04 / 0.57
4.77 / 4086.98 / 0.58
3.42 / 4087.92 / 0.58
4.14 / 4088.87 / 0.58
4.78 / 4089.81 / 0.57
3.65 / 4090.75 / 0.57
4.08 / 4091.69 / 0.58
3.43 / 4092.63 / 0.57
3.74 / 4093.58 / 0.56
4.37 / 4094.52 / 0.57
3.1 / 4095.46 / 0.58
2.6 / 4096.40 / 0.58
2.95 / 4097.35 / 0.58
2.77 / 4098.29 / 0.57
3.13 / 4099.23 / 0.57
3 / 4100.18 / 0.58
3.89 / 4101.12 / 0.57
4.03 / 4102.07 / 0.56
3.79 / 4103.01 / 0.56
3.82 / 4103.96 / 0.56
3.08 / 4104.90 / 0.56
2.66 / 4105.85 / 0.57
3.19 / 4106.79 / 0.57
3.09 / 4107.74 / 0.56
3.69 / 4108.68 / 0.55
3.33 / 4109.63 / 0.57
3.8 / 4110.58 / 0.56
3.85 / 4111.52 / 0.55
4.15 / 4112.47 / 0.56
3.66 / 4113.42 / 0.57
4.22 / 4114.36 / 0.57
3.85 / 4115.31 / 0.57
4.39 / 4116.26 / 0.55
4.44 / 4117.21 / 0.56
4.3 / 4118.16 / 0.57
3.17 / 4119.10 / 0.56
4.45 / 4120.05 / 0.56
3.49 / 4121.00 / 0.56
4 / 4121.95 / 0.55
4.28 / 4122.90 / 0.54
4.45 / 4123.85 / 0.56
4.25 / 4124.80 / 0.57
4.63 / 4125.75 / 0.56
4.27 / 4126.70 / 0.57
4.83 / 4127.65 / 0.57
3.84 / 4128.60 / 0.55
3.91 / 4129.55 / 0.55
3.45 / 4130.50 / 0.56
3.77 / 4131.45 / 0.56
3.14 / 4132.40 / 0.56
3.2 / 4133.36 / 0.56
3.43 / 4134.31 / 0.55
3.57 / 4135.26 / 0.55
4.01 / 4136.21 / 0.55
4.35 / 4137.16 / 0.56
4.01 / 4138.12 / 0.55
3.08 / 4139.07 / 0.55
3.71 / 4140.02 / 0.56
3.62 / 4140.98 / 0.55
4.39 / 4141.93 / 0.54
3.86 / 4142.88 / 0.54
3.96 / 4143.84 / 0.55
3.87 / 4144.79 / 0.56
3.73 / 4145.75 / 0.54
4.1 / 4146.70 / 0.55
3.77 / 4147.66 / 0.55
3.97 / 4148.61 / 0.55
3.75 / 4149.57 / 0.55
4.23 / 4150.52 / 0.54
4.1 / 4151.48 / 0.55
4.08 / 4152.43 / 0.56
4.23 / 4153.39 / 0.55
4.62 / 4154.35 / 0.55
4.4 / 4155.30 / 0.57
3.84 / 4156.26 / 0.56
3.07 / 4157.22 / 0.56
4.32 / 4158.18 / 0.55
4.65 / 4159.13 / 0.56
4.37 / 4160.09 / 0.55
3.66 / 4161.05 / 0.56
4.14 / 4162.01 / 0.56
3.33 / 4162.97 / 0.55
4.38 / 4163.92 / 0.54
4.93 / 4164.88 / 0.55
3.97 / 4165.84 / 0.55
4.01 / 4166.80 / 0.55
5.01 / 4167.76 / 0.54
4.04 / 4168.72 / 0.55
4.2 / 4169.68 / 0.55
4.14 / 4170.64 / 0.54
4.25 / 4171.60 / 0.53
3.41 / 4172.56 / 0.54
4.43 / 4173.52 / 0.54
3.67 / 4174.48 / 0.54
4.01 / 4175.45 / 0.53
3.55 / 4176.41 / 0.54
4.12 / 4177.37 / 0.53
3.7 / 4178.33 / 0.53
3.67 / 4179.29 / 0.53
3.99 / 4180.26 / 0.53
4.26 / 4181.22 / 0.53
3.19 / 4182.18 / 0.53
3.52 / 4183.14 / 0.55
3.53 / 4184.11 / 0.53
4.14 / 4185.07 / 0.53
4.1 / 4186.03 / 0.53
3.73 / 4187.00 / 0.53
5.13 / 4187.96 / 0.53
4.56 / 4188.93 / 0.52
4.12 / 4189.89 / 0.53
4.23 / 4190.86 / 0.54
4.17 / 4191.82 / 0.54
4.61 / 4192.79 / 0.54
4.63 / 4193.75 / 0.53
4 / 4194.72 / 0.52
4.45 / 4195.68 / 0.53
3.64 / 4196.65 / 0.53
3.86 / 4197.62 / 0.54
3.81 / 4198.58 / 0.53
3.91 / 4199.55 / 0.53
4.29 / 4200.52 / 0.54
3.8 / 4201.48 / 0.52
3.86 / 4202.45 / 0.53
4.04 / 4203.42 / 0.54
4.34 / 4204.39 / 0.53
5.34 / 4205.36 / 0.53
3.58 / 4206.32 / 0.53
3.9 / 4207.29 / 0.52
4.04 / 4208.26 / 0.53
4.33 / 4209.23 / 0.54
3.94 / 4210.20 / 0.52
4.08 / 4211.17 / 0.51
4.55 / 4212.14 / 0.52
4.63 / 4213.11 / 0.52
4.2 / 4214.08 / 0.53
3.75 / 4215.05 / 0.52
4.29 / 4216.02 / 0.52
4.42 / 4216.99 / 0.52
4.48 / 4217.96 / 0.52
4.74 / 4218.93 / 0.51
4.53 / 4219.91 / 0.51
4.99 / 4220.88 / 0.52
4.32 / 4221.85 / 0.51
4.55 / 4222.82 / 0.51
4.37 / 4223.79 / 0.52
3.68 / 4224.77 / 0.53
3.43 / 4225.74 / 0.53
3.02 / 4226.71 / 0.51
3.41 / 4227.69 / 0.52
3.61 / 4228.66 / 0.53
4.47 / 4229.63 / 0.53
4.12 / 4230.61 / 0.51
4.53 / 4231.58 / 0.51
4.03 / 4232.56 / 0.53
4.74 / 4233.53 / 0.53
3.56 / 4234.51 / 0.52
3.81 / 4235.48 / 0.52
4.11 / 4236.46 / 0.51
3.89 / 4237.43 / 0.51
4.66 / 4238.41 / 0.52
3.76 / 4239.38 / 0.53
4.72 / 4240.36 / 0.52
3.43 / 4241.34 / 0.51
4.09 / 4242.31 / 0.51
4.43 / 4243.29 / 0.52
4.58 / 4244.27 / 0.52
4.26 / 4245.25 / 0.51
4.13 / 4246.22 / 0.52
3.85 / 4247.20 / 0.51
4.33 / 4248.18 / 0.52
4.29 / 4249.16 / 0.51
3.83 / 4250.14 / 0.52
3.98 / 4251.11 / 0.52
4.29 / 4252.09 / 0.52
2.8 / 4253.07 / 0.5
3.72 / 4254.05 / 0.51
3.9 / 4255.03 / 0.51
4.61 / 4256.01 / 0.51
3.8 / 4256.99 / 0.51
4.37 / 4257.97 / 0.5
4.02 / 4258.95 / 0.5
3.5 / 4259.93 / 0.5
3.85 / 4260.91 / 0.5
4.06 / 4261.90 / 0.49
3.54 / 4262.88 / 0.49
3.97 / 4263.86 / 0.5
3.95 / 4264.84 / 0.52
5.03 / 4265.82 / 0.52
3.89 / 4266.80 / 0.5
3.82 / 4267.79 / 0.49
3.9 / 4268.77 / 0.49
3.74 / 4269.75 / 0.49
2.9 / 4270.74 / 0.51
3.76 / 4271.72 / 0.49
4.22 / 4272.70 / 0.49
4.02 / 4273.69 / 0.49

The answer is 0.8 Angstrom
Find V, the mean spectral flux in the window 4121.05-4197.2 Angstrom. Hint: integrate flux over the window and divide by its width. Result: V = 4.02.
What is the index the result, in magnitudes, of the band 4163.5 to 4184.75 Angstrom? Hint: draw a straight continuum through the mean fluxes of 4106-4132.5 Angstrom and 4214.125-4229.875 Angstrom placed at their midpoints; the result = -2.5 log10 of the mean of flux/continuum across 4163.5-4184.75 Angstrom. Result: 0.01 mag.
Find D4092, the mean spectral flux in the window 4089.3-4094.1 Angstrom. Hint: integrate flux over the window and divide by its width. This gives 3.94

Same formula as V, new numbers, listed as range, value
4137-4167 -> 4.01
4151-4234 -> 4.12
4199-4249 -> 4.16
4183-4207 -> 4.14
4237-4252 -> 4.15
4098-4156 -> 3.84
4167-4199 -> 4.06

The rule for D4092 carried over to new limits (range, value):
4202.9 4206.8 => 4.32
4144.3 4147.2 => 3.9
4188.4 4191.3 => 4.31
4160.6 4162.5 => 3.89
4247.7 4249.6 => 4.31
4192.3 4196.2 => 4.41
